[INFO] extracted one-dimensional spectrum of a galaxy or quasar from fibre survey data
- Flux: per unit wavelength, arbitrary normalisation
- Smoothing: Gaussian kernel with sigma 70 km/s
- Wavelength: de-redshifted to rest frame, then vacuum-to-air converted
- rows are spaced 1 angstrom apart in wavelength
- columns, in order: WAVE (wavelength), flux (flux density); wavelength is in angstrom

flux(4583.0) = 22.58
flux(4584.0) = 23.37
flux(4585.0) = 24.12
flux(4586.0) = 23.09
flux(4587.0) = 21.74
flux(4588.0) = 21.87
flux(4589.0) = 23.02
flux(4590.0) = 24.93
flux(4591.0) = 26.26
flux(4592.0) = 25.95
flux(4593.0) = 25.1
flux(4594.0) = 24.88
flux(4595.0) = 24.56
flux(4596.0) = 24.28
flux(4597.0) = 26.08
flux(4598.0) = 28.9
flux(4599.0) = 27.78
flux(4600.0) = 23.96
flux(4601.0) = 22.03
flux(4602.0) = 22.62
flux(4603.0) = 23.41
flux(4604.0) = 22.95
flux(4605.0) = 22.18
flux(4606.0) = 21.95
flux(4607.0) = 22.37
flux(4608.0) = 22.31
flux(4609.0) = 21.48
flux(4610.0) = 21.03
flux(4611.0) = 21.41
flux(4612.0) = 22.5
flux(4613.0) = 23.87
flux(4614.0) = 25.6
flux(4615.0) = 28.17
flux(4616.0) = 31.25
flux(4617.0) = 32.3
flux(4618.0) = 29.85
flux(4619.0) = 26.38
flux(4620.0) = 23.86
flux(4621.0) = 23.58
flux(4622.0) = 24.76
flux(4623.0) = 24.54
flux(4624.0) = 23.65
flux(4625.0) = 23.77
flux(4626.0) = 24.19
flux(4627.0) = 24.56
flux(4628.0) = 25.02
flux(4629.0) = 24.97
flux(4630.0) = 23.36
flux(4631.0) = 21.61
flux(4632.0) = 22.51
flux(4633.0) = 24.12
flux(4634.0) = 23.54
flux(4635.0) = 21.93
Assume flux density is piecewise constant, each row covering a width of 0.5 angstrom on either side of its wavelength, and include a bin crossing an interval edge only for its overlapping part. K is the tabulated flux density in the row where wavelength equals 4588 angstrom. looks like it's 21.87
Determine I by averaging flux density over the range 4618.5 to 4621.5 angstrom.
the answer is 24.6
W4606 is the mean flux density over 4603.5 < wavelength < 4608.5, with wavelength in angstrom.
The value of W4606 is 22.4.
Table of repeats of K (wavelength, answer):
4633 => 24.12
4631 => 21.61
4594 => 24.88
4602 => 22.62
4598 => 28.9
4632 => 22.51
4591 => 26.26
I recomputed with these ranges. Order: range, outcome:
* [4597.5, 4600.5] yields 26.9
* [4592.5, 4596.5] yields 24.7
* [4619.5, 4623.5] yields 24.2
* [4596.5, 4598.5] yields 27.5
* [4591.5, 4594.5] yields 25.3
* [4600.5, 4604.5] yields 22.8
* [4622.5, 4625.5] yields 24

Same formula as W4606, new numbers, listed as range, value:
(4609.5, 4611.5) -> 21.2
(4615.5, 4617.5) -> 31.8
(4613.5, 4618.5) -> 29.4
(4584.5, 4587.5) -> 23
